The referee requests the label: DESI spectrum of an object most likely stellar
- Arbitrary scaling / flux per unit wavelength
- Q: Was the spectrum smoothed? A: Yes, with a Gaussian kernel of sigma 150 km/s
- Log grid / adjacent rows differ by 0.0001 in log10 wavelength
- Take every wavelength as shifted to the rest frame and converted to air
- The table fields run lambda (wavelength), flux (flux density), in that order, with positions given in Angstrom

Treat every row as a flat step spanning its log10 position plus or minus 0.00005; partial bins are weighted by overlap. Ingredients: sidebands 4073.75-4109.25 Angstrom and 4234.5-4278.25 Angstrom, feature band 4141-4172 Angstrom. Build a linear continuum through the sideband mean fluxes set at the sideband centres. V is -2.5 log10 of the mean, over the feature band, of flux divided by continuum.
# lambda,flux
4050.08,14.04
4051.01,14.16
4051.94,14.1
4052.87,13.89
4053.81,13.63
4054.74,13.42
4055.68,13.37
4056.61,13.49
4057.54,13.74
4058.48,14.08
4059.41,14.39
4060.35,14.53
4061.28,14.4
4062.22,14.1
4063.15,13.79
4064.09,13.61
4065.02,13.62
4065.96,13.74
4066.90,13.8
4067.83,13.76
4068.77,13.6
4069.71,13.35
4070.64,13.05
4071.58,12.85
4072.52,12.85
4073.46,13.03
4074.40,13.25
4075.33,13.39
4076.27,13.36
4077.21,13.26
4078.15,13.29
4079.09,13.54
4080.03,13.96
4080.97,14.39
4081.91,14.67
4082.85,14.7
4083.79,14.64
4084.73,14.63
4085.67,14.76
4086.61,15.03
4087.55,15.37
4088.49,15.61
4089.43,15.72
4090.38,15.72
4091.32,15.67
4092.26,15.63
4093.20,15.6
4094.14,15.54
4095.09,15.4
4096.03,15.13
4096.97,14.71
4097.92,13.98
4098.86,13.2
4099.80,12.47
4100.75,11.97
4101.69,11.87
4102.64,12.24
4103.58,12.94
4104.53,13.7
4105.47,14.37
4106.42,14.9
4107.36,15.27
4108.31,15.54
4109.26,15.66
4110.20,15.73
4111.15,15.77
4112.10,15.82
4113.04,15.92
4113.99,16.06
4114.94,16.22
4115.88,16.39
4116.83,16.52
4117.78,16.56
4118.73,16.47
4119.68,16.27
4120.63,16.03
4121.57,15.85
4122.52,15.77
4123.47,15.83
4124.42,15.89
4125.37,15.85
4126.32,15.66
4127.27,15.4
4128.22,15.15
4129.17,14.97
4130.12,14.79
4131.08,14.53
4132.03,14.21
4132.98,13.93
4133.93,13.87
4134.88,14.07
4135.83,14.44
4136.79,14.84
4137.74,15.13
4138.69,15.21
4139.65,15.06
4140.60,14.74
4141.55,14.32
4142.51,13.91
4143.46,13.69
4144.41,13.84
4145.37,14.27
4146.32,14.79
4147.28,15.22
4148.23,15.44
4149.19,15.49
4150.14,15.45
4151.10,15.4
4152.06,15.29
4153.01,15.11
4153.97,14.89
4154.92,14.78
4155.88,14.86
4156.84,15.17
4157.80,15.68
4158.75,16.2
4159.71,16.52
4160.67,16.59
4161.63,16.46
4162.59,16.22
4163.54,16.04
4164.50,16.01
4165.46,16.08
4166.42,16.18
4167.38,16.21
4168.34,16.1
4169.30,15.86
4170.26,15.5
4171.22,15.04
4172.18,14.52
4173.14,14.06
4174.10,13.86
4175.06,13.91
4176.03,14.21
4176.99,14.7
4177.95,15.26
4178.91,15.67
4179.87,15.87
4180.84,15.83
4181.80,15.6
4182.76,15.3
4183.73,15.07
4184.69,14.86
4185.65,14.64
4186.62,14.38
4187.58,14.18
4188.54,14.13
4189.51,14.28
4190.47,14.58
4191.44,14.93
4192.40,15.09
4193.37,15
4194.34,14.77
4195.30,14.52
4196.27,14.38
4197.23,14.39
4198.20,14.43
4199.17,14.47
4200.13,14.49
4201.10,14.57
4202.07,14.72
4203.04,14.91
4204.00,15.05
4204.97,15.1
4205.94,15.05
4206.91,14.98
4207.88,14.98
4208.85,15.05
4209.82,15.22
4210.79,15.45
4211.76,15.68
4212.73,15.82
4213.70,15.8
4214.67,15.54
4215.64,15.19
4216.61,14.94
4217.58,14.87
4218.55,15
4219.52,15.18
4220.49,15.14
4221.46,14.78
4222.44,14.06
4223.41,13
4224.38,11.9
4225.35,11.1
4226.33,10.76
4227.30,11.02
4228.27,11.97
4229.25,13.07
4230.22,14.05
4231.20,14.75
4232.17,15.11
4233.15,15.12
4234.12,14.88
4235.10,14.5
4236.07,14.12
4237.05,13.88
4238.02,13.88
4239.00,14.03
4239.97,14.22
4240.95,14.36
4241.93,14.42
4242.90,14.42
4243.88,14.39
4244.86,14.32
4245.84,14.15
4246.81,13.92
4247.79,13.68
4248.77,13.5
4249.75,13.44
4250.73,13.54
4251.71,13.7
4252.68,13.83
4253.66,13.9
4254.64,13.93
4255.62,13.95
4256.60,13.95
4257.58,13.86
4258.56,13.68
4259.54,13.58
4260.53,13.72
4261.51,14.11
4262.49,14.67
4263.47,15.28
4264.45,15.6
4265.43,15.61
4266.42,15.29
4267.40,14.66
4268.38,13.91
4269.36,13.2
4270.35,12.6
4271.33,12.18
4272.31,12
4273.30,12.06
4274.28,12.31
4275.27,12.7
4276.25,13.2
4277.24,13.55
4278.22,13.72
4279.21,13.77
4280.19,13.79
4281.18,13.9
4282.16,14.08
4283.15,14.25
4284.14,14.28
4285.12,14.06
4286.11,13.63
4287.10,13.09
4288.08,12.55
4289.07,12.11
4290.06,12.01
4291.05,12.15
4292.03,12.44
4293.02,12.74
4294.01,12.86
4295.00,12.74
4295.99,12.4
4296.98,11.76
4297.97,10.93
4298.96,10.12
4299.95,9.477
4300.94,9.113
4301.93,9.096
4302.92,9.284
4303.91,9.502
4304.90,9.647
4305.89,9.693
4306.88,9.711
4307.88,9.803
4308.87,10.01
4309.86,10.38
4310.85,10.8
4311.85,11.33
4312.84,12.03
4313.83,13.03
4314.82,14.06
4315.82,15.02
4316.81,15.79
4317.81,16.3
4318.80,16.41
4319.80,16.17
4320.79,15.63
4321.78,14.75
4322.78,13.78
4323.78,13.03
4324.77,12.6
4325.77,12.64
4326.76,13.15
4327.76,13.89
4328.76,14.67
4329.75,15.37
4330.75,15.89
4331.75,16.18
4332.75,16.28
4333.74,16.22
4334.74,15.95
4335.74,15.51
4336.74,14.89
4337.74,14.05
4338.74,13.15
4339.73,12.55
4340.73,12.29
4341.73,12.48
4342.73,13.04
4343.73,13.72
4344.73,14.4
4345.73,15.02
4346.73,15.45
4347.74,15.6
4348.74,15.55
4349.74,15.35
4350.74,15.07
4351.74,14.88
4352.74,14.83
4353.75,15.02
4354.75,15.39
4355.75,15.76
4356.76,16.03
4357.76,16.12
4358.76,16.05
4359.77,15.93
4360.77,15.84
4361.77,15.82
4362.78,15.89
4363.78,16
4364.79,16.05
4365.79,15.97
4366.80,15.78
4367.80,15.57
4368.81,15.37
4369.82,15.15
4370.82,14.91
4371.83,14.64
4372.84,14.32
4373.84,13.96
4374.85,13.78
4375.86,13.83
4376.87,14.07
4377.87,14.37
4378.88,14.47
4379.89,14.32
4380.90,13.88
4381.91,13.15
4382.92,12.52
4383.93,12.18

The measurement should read -0.09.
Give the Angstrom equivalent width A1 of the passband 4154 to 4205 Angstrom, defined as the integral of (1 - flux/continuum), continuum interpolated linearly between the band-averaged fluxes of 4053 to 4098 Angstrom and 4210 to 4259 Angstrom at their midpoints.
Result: -3.59 Angstrom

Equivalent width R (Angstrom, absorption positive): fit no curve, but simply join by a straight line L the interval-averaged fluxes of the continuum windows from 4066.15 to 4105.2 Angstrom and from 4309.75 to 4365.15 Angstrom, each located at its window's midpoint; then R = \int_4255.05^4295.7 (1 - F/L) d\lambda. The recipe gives 2.8 Angstrom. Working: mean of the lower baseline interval 14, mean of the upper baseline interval 14.7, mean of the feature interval 13.5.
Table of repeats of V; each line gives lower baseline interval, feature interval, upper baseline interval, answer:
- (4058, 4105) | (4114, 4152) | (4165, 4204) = -0.05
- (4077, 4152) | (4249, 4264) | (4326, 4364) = 0.07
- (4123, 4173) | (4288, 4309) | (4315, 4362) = 0.34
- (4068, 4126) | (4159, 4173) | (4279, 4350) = -0.12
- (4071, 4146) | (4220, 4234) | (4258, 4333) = 0.03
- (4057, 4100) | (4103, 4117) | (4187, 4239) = -0.08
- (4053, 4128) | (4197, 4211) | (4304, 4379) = -0.03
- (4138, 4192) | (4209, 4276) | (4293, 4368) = 0.04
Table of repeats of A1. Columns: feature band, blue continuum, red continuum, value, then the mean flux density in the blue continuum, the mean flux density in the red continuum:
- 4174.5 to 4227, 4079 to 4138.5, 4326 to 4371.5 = 1.18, 15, 15.1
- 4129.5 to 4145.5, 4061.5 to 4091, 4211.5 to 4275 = -0.46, 14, 14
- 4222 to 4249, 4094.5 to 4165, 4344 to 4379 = 2.60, 15.1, 15.2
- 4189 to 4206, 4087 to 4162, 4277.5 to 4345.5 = -0.50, 15.1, 13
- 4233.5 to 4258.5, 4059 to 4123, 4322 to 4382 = 1.09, 14.5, 14.8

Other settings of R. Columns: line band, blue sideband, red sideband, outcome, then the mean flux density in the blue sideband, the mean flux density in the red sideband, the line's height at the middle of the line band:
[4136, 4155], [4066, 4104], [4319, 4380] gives -0.8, 14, 14.8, 14.2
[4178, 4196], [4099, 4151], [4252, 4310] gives -1.2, 14.9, 12.7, 14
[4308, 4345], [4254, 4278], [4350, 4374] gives 2.2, 13.7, 15.5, 14.8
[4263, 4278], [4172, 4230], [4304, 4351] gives 0.5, 14.5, 13.8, 14.1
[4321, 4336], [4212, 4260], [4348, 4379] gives 0.2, 14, 15.2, 14.9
